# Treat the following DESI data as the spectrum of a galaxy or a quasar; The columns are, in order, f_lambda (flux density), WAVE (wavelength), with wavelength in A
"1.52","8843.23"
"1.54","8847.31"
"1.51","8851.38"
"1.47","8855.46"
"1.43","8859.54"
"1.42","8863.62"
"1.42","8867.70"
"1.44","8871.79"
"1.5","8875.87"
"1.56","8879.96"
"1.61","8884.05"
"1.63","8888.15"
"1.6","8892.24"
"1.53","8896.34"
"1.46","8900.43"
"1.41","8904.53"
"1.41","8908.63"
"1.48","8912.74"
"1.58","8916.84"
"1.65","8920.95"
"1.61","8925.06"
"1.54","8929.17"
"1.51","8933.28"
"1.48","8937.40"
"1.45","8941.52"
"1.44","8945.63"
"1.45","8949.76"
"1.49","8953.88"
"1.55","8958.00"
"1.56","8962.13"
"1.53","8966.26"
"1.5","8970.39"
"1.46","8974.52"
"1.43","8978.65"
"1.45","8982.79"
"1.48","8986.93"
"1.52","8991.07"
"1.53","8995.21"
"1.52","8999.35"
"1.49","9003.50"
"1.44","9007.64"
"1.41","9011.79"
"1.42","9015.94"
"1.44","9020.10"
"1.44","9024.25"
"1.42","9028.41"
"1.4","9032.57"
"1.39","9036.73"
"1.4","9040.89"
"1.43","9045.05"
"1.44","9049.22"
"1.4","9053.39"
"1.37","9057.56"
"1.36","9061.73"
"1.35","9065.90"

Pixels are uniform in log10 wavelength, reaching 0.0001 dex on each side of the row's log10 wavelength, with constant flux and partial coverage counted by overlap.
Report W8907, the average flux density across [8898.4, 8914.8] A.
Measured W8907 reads 1.44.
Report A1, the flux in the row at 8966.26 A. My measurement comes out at 1.53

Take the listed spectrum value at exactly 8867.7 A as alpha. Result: 1.42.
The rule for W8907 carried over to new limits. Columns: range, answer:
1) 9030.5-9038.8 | 1.4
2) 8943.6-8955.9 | 1.46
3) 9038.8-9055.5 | 1.42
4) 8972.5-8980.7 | 1.45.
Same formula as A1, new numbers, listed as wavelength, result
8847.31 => 1.54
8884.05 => 1.61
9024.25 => 1.44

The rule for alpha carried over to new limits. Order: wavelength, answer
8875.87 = 1.5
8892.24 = 1.6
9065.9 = 1.35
